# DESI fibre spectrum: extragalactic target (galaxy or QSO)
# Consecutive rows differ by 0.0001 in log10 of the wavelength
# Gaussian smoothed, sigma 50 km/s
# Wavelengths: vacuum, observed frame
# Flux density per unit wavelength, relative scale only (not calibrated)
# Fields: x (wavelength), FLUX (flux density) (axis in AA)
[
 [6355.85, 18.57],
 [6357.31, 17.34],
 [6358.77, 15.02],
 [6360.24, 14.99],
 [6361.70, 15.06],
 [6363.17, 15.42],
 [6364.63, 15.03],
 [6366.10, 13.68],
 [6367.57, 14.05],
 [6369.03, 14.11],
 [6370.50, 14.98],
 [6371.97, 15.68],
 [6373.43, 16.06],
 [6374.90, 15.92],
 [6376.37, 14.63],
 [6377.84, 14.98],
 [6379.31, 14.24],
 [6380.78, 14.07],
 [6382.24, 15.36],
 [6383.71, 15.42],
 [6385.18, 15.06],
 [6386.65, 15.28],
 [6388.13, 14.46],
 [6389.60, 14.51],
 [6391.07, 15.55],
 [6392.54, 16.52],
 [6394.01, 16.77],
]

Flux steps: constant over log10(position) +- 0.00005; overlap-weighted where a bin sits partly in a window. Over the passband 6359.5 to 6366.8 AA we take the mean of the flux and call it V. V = 14.8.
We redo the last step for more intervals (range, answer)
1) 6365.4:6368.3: 13.9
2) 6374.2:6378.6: 15.1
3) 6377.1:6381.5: 14.4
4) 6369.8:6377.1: 15.5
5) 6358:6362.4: 15.1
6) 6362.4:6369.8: 14.5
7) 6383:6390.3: 14.9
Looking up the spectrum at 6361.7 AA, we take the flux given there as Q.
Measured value 15.06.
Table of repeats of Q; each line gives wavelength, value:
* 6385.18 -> 15.06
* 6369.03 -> 14.11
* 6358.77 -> 15.02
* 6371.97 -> 15.68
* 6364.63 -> 15.03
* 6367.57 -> 14.05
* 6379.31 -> 14.24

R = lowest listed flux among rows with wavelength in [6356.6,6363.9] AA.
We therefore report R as 14.99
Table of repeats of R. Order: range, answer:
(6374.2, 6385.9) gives 14.07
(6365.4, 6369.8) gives 13.68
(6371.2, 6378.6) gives 14.63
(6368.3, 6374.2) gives 14.11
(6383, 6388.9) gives 14.46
